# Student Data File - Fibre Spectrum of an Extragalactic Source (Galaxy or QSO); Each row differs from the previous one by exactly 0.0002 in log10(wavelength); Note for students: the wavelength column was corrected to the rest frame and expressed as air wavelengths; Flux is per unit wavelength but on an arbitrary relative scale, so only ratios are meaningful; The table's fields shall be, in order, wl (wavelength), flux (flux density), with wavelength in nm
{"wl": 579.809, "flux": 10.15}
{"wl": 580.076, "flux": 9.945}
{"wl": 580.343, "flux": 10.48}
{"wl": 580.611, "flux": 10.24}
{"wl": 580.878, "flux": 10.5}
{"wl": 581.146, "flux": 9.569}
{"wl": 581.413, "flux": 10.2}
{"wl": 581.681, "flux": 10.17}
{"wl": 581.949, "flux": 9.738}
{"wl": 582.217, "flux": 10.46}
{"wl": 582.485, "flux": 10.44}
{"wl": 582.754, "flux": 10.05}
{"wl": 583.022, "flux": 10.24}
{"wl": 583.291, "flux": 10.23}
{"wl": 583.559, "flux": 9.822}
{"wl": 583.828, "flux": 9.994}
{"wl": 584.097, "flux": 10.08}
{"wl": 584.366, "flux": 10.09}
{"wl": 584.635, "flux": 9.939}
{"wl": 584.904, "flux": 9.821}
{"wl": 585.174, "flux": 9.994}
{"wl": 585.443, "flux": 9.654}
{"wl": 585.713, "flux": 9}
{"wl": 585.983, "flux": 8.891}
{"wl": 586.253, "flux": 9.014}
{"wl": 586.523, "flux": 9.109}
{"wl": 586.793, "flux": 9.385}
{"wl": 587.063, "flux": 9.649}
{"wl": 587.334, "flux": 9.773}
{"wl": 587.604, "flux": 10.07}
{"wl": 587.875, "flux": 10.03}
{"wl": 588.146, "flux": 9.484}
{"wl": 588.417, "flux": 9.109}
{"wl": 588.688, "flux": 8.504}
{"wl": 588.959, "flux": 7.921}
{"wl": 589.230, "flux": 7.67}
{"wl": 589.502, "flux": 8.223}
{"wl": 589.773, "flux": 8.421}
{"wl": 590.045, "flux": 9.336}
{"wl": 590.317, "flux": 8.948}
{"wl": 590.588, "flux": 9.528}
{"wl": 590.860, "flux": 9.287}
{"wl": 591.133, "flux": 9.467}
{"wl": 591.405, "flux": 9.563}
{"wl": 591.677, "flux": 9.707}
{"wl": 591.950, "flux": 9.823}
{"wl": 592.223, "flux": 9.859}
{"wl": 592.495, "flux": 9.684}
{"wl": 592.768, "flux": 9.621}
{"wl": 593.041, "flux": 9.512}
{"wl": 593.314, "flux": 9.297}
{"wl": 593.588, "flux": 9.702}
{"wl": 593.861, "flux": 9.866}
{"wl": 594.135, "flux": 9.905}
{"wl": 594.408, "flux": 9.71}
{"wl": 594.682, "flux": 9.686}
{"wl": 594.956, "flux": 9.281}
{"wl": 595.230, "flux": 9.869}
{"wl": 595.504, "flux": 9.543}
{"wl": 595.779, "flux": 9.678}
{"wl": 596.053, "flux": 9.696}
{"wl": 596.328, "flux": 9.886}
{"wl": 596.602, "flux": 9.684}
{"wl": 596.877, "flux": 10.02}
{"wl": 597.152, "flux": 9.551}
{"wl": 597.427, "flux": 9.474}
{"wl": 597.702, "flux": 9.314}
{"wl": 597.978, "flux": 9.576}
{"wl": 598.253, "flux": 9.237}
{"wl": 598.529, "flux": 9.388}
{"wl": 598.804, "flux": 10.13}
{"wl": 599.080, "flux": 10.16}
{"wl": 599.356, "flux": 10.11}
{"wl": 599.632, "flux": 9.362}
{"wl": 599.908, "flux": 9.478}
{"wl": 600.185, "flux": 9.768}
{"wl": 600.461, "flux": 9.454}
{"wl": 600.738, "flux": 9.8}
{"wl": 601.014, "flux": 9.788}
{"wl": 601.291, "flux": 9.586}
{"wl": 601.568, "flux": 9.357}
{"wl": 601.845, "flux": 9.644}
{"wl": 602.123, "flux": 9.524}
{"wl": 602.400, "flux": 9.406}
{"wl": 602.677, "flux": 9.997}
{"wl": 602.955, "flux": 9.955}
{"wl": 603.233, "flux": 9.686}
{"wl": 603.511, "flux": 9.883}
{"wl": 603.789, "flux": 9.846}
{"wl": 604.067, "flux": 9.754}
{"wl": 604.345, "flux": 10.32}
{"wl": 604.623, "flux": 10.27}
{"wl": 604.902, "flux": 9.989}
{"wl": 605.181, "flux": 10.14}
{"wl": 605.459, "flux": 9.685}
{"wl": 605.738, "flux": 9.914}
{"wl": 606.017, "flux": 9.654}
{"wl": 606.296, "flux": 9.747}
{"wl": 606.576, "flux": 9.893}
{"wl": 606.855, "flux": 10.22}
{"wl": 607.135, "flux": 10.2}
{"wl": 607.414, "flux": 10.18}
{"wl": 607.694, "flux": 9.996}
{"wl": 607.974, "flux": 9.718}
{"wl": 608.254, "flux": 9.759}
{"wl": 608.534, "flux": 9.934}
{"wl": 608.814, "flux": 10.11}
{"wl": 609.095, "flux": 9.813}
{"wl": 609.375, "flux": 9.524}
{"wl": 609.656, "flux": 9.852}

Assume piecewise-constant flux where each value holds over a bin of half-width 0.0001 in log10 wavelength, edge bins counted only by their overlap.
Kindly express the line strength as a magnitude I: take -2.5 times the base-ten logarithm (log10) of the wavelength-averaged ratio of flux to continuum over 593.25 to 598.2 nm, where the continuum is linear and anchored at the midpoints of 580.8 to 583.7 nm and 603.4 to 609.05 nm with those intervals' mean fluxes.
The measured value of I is 0.04 mag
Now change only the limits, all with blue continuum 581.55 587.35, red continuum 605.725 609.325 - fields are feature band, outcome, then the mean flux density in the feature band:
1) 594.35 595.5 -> 0.03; 9.62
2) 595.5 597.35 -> 0.02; 9.73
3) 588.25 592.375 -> 0.09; 9.03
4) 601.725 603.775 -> 0.02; 9.73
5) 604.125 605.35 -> -0.03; 10.1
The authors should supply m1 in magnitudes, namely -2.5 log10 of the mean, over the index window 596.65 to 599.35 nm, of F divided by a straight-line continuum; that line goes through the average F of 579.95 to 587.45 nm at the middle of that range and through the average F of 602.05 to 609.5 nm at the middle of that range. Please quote 0.02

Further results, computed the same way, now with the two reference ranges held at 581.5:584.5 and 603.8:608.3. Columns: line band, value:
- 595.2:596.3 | 0.04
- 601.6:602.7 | 0.05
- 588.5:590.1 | 0.21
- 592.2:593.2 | 0.04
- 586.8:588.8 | 0.06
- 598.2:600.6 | 0.04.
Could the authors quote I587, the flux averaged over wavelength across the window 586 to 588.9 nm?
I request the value 9.35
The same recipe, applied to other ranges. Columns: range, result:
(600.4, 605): 9.78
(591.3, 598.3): 9.65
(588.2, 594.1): 9.21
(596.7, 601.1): 9.66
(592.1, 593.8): 9.63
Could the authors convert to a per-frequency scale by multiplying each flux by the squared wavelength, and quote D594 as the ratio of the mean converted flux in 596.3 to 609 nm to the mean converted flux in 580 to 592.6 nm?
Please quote 1.08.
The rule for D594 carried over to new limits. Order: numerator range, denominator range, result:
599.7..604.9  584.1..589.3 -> 1.10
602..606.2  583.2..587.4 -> 1.09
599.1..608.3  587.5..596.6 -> 1.09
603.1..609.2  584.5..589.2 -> 1.14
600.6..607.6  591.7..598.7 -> 1.05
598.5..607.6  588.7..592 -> 1.15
